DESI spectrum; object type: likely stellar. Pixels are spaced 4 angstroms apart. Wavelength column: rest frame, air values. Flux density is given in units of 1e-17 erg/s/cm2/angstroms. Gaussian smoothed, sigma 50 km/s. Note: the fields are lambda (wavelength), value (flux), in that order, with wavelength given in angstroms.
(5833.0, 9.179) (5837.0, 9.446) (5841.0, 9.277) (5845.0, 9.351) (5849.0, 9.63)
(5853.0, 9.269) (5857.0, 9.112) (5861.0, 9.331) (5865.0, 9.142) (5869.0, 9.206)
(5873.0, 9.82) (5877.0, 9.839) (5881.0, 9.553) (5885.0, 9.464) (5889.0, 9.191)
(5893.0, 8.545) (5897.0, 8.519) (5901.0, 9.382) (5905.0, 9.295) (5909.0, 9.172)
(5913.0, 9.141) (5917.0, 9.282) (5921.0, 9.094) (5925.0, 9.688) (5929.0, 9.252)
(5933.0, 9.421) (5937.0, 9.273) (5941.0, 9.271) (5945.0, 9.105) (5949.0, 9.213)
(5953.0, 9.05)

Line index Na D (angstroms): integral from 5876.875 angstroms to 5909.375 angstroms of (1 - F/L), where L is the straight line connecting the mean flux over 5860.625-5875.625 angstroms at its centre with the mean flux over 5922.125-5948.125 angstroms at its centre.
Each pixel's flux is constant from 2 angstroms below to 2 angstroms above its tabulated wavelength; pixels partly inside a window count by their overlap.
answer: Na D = 0.6 angstroms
